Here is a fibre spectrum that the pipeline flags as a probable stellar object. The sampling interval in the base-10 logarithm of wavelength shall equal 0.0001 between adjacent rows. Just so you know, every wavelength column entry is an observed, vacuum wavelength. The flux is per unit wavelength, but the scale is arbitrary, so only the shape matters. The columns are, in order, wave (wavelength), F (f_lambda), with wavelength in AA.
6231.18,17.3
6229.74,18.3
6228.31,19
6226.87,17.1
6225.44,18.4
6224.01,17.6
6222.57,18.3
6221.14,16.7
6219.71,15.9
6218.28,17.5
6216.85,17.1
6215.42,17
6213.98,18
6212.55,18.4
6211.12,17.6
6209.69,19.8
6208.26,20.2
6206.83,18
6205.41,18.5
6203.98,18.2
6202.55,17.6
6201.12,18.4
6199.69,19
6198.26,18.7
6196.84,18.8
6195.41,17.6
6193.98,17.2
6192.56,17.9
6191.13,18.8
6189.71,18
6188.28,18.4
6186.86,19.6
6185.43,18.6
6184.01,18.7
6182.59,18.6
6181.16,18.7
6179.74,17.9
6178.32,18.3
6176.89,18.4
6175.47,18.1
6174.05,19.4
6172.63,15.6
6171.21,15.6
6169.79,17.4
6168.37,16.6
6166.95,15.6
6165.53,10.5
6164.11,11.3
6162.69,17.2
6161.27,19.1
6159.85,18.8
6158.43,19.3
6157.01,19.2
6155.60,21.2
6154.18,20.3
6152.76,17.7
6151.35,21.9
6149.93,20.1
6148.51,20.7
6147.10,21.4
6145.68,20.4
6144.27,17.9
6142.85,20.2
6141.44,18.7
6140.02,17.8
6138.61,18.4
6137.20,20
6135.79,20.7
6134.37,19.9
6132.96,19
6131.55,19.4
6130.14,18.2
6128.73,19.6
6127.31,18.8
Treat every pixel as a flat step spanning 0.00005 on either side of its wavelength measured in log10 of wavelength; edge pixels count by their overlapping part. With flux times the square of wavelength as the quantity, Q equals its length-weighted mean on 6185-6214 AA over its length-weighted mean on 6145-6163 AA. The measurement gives 0.9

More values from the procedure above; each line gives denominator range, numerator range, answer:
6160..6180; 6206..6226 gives 1.10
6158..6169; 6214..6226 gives 1.11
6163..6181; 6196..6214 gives 1.15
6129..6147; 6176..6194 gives 0.97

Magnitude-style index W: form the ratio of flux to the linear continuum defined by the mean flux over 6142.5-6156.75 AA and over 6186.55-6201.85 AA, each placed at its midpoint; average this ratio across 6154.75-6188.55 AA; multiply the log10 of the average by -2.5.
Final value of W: 0.10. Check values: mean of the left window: 20.1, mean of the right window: 18.4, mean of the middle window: 17.6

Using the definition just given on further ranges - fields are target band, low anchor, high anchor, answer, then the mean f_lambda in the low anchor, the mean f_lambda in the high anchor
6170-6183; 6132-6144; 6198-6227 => 0.048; 19.3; 18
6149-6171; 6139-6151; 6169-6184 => 0.066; 19.7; 17.8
